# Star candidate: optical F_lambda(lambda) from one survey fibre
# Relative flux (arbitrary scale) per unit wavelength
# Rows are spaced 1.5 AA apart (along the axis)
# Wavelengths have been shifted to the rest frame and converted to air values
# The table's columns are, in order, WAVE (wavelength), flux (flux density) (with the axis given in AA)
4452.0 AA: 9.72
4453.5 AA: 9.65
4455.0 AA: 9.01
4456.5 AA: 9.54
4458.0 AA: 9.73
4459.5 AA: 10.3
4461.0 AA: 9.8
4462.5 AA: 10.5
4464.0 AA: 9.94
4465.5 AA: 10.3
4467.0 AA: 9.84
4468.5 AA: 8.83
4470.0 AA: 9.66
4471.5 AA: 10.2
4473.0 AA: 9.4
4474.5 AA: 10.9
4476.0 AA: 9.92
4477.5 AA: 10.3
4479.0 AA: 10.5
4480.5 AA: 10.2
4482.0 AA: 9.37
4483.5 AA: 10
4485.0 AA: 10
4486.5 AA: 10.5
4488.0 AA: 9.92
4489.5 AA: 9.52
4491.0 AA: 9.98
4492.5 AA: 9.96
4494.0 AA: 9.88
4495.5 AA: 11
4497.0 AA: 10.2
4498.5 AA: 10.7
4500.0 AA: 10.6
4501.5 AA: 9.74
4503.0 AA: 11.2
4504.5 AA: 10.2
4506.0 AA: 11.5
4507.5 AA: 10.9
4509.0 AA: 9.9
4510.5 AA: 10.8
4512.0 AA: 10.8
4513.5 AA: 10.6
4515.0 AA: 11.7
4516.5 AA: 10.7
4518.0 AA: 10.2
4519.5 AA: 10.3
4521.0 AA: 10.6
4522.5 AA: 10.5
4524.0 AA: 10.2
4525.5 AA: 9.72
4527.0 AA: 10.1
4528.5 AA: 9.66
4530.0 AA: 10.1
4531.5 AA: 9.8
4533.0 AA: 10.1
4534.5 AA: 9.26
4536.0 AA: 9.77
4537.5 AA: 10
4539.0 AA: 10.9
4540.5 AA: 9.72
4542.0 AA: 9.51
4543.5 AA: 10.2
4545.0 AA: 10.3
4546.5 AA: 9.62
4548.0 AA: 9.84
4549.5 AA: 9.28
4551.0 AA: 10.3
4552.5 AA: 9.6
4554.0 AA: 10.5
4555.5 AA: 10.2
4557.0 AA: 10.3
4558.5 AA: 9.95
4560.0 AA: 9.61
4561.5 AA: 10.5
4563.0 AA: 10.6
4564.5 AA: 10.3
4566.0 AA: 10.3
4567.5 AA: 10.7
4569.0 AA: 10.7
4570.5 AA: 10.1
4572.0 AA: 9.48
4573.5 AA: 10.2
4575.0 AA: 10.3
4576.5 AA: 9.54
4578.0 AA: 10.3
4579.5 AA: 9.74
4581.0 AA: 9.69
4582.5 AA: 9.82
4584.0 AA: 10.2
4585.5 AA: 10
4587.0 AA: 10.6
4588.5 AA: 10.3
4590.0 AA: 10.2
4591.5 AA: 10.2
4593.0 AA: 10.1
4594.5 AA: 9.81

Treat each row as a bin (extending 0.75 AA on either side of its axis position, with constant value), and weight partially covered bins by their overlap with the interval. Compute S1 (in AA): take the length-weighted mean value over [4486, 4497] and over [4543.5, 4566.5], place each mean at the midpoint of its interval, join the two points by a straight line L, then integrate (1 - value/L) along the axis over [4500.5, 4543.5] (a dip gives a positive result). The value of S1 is -0.9 AA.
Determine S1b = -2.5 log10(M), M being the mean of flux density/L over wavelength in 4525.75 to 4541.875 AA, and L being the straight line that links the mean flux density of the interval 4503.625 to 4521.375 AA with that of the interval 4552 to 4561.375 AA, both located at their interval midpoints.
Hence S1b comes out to 0.05 mag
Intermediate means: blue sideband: 10.7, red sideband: 10.1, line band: 9.92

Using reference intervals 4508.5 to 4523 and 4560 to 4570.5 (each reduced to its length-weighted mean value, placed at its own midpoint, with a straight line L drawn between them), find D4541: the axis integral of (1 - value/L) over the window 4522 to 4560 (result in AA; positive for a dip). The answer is 2.0 AA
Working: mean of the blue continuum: 10.6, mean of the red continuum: 10.4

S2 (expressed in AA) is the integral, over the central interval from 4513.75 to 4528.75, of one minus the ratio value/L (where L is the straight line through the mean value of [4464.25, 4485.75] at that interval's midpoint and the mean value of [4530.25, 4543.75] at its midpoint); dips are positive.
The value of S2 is -0.7 AA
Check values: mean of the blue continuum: 9.96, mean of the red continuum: 9.91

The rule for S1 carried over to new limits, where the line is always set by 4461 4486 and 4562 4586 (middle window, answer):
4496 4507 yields -0.6 AA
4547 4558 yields 0.1 AA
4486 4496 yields -0.1 AA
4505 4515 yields -0.8 AA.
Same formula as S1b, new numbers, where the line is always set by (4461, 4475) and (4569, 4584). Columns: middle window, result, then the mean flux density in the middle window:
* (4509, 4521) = -0.08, 10.7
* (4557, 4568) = -0.03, 10.3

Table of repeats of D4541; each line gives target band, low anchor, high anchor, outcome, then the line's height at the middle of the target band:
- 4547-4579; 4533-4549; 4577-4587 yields -0.5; 9.96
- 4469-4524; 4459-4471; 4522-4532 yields -2.1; 9.95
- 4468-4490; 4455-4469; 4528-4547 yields -0.2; 9.86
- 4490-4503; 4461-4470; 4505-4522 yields 0.1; 10.4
